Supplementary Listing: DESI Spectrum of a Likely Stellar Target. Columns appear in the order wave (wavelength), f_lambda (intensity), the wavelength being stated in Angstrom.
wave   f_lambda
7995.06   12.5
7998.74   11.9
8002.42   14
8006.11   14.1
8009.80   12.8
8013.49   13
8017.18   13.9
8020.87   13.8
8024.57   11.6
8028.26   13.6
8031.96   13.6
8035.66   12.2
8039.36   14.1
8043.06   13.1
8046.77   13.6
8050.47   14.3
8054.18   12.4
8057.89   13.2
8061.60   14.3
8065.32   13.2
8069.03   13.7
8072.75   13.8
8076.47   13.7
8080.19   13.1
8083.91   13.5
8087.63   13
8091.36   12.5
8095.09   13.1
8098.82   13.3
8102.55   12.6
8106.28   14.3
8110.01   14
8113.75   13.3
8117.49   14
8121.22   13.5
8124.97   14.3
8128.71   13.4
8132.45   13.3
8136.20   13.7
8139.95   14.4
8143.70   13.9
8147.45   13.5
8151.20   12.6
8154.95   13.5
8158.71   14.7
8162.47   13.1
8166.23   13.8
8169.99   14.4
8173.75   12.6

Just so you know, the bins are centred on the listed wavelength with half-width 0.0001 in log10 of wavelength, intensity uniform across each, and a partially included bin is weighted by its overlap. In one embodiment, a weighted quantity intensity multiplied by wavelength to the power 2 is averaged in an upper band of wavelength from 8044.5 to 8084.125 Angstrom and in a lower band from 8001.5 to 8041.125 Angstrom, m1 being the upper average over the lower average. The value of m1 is 1.03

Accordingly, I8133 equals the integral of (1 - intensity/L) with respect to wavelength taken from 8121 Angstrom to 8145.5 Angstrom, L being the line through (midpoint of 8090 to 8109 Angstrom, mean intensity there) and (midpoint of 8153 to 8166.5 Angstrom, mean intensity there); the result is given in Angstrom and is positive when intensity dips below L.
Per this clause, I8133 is -0.51 Angstrom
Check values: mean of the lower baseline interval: 13.2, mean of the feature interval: 13.8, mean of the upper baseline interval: 13.8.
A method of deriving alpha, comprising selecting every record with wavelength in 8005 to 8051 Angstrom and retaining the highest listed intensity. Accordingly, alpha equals 14.3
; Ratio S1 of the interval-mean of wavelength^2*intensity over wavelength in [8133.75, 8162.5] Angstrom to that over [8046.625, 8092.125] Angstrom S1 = 1.04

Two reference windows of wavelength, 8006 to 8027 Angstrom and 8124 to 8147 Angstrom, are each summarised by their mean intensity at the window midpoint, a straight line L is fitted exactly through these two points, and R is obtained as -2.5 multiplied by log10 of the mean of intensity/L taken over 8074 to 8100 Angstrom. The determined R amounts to 0.03 mag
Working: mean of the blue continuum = 13.1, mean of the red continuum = 13.8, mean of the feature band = 13.2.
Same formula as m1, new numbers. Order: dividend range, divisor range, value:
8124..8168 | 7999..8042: 1.06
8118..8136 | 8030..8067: 1.04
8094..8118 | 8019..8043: 1.05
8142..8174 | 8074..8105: 1.05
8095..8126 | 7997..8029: 1.06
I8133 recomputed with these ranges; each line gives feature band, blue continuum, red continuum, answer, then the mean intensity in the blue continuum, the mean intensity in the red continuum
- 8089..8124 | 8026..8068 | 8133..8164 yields 0.36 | 13.4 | 13.7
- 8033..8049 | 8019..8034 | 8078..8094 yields -0.22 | 13.1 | 13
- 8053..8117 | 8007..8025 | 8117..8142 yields 0.83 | 13.2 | 13.8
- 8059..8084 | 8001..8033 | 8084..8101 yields -0.94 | 13.4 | 13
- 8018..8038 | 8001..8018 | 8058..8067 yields 0.78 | 13.5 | 13.6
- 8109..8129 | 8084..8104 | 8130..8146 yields -0.49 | 13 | 13.8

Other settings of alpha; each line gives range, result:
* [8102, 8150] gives 14.4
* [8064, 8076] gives 13.8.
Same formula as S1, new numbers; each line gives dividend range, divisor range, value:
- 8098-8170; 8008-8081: 1.05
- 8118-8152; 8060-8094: 1.03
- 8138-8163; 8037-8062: 1.04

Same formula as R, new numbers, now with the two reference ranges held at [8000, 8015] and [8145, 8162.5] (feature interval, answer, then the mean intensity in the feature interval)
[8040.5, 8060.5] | 0.006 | 13.4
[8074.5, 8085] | 0.004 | 13.4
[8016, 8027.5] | 0.027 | 13.1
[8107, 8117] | -0.021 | 13.8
